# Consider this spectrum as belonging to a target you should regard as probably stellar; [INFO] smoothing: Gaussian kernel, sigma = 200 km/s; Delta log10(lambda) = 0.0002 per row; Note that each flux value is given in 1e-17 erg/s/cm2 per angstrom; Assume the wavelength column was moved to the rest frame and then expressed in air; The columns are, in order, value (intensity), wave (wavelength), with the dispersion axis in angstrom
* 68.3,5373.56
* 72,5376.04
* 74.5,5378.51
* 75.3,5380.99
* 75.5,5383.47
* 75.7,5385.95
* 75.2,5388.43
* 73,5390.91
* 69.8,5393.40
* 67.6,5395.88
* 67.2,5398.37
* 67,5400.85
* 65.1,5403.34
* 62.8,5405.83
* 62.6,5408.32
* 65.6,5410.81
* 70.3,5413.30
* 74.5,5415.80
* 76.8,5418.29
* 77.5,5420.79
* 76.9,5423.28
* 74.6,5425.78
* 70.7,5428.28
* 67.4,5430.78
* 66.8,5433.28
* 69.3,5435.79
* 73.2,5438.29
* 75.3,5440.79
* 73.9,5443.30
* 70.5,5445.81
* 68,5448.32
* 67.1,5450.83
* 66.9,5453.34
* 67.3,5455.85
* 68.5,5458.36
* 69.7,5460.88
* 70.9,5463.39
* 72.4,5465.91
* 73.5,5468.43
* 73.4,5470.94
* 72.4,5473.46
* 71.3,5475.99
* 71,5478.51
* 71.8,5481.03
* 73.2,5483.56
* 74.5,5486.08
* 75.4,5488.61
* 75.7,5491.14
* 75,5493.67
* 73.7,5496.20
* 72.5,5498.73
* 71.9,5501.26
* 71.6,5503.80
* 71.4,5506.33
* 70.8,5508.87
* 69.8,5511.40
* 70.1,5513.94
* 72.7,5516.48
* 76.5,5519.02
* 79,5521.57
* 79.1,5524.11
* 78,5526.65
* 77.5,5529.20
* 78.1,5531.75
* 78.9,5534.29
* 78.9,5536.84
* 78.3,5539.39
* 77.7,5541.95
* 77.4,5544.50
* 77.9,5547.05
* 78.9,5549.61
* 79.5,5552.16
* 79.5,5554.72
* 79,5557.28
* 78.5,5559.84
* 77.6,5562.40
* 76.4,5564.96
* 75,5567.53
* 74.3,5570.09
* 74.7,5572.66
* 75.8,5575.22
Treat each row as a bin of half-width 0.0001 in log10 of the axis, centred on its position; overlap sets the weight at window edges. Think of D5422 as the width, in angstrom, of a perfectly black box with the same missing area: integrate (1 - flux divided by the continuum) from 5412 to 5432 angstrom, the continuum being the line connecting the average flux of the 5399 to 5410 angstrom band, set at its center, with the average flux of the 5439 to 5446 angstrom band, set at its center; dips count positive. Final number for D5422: -1.4 angstrom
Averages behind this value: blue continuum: 64.6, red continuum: 73.6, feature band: 73.6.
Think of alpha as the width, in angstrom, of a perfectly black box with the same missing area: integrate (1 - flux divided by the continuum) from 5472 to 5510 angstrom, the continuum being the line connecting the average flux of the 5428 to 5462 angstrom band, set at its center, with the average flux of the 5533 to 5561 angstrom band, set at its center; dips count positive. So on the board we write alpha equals 0.42 angstrom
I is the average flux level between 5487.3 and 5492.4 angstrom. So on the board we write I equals 75.5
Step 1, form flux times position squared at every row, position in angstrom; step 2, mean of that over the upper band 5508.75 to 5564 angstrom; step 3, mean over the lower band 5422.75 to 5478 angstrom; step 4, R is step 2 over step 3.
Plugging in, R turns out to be 1.12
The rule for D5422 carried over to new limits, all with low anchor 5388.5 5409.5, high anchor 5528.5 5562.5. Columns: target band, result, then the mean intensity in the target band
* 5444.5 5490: 1.0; 71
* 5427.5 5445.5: -0.2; 70.9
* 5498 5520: 1.1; 71.9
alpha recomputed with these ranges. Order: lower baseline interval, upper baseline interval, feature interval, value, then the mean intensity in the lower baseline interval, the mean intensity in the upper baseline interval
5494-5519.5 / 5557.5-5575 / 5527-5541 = -0.8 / 72.1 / 76.3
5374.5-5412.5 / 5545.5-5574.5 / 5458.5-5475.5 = 0.3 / 69.9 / 77.4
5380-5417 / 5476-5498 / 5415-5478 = 0.3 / 69.8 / 73.6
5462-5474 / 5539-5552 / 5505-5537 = 0.5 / 72.5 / 78.1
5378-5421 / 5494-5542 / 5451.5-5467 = 0.8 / 70.7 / 75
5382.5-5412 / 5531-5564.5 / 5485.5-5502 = 0.2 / 68.9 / 78.4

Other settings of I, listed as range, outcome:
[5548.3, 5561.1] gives 79.1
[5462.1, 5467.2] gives 71.6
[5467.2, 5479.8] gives 72.3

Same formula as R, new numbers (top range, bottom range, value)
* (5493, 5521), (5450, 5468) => 1.07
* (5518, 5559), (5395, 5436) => 1.18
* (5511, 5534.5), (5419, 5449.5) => 1.09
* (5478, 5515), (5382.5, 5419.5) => 1.08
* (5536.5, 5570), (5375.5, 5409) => 1.17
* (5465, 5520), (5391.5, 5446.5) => 1.06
